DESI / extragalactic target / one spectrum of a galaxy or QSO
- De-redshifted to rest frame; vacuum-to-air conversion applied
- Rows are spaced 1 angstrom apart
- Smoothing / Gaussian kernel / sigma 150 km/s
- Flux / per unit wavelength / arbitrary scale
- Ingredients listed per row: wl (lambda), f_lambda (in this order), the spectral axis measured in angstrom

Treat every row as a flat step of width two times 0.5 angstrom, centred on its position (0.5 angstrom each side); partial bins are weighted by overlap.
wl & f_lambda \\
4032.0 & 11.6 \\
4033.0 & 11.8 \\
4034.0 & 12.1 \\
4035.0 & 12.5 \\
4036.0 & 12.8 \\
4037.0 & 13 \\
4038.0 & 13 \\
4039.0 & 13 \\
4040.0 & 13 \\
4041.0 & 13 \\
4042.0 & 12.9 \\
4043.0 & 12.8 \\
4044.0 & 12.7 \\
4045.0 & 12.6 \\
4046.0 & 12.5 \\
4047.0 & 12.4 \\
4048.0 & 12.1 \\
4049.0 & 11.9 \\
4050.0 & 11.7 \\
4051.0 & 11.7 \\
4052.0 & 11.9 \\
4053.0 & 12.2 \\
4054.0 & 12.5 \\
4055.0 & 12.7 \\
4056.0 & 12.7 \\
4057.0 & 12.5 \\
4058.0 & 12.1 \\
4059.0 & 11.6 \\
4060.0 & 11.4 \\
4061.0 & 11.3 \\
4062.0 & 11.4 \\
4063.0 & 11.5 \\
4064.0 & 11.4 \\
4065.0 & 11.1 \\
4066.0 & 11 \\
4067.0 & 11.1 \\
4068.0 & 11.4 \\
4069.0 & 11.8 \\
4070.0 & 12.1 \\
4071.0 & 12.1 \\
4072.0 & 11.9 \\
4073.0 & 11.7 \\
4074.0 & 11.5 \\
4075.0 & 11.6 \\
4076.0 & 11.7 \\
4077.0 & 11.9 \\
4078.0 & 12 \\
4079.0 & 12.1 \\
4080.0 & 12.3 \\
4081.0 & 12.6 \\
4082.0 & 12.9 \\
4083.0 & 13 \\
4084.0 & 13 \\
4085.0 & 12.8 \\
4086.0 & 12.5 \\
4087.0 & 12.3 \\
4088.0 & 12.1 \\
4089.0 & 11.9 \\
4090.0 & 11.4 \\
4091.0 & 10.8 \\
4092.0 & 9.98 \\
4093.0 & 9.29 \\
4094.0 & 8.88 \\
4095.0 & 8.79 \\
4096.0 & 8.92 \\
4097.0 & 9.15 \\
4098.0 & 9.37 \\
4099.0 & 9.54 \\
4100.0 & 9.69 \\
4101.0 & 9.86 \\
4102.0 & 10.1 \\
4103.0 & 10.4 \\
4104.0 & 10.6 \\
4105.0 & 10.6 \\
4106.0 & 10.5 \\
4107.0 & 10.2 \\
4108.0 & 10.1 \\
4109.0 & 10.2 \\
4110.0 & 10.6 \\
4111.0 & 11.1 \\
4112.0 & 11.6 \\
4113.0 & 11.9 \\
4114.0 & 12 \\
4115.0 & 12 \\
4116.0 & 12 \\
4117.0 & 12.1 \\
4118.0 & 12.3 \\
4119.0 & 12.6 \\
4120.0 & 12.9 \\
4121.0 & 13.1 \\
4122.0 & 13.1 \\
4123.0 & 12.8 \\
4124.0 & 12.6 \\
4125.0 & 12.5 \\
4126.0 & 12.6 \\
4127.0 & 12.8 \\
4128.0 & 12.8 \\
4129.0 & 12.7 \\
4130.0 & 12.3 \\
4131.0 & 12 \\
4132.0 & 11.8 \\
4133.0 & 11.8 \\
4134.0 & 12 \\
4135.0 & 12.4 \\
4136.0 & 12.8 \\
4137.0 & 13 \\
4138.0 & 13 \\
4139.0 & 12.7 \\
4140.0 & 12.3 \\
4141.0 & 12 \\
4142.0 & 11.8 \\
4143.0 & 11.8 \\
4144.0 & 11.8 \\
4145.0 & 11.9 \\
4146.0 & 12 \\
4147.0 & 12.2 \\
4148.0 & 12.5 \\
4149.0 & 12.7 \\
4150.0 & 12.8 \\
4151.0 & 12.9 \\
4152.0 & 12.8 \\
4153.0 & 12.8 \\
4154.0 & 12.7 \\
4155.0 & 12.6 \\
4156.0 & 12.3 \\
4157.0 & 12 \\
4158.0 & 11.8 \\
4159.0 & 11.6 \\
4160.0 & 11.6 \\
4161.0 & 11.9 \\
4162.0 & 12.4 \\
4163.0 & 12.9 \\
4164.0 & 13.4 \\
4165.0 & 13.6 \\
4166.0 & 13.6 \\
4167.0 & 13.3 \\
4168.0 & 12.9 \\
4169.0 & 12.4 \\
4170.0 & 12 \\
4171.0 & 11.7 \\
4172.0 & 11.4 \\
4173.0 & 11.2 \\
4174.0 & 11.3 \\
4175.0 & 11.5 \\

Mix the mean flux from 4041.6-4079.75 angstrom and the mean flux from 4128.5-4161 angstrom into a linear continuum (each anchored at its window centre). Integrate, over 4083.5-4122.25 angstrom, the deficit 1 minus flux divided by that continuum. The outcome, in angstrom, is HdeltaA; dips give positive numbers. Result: 3.5 angstrom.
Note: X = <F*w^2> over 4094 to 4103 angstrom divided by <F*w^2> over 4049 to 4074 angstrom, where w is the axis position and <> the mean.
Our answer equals 0.82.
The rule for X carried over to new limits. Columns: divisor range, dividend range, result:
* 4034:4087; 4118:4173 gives 1.07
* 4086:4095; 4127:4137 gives 1.17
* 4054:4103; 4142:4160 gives 1.12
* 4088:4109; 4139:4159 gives 1.25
